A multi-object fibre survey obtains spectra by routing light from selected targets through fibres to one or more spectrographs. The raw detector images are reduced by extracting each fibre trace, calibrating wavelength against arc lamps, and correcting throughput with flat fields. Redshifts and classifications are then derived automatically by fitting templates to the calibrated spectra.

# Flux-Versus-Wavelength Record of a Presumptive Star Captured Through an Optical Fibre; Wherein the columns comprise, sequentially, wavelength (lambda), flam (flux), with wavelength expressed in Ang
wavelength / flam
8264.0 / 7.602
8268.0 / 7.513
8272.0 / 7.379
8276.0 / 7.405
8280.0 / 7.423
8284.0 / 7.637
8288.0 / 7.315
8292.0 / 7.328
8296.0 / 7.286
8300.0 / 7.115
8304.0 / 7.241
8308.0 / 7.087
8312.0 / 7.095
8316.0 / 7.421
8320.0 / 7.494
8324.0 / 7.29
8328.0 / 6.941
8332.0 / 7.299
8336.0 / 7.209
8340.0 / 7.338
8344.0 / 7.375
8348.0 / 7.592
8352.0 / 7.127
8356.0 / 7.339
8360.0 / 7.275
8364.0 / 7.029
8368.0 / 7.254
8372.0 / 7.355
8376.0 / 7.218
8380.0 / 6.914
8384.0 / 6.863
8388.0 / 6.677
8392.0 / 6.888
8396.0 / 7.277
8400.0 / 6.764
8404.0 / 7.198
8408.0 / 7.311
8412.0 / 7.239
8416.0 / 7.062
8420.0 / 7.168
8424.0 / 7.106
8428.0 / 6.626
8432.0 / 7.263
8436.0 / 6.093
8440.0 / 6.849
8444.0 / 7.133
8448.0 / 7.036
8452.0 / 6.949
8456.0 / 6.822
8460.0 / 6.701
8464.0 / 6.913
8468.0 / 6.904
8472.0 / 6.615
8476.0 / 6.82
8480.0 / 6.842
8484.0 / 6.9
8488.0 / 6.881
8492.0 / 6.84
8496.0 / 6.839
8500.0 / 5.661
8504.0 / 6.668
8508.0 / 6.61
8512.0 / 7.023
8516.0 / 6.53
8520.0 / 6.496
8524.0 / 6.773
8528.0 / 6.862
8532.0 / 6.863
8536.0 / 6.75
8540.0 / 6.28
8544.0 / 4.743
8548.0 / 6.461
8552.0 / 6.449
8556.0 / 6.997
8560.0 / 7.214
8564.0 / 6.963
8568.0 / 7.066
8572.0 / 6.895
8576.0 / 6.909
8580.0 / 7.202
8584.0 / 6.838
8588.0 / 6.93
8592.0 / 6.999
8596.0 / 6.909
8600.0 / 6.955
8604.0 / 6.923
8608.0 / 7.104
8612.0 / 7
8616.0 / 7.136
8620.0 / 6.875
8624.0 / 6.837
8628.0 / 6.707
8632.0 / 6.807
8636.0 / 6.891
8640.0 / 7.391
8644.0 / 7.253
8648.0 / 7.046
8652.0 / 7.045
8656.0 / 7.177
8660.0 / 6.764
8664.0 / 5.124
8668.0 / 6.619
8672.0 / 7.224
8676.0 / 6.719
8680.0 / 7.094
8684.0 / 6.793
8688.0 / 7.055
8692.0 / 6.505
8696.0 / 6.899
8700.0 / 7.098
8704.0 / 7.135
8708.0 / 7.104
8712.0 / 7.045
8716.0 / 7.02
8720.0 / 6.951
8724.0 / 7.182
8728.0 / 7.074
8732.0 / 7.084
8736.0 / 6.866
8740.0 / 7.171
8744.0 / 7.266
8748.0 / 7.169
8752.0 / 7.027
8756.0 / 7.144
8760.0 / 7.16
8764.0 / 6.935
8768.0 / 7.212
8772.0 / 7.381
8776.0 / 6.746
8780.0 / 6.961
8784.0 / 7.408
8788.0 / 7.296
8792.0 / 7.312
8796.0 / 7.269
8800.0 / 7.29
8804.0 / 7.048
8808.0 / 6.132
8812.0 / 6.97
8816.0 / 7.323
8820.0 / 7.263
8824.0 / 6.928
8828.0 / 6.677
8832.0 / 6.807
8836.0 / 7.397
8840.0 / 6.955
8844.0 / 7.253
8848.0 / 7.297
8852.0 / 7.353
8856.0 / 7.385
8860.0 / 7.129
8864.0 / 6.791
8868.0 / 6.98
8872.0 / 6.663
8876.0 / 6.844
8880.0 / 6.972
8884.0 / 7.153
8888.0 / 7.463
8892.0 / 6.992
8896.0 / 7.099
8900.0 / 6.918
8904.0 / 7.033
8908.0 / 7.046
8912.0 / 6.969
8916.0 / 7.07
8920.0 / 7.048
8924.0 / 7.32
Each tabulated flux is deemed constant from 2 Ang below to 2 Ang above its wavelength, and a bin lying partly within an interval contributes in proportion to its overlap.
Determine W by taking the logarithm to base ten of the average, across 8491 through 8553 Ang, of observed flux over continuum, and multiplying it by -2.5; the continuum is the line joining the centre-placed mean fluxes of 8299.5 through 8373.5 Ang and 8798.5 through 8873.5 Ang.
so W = 0.11 mag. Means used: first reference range 7.26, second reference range 7.03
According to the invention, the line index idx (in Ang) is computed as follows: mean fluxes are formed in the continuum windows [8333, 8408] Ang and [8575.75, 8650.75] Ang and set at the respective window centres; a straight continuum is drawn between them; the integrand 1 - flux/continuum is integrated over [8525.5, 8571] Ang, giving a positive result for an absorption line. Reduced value 2.71 Ang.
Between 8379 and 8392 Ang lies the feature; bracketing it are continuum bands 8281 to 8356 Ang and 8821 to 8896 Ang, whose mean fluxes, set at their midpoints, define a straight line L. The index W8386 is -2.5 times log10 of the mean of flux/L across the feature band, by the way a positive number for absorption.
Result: 0.07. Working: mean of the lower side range 7.29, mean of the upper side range 7.06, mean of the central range 6.82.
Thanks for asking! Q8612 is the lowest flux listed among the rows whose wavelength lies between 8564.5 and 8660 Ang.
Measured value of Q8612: 6.707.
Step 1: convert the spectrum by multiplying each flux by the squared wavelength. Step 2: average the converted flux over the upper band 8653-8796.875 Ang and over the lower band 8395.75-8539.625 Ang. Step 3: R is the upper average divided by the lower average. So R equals 1.1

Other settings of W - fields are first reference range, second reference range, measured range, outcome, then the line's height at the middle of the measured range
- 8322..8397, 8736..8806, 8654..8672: 0.10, 7.16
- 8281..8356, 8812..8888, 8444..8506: 0.07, 7.23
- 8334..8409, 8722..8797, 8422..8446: 0.05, 7.15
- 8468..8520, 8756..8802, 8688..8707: 0.02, 7.04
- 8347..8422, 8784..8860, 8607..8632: 0.03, 7.12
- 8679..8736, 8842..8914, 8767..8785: -0.01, 7.03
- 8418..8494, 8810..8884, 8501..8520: 0.04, 6.89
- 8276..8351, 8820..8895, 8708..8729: 0.01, 7.13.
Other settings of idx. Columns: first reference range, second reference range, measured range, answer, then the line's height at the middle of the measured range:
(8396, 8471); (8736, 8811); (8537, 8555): 2.4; 7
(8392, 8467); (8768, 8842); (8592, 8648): 0.3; 7.02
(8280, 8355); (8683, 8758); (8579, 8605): 0.6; 7.12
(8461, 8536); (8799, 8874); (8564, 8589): -0.7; 6.8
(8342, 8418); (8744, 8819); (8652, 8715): 2.5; 7.12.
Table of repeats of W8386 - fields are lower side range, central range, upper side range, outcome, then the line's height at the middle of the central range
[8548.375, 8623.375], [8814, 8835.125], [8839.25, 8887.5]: 0.01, 7.06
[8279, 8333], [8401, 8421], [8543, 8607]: -0.01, 7.1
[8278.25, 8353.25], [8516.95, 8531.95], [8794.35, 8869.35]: 0.08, 7.2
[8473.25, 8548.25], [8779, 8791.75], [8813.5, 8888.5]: -0.04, 6.98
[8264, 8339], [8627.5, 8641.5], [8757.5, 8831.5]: 0.03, 7.15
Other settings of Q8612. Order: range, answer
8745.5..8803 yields 6.746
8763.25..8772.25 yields 6.935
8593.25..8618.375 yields 6.909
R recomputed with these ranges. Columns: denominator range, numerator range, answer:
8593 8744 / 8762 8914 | 1.06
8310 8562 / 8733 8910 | 1.12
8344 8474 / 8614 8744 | 1.05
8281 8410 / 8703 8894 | 1.09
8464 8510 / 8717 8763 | 1.12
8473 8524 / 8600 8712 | 1.07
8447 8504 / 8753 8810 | 1.13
